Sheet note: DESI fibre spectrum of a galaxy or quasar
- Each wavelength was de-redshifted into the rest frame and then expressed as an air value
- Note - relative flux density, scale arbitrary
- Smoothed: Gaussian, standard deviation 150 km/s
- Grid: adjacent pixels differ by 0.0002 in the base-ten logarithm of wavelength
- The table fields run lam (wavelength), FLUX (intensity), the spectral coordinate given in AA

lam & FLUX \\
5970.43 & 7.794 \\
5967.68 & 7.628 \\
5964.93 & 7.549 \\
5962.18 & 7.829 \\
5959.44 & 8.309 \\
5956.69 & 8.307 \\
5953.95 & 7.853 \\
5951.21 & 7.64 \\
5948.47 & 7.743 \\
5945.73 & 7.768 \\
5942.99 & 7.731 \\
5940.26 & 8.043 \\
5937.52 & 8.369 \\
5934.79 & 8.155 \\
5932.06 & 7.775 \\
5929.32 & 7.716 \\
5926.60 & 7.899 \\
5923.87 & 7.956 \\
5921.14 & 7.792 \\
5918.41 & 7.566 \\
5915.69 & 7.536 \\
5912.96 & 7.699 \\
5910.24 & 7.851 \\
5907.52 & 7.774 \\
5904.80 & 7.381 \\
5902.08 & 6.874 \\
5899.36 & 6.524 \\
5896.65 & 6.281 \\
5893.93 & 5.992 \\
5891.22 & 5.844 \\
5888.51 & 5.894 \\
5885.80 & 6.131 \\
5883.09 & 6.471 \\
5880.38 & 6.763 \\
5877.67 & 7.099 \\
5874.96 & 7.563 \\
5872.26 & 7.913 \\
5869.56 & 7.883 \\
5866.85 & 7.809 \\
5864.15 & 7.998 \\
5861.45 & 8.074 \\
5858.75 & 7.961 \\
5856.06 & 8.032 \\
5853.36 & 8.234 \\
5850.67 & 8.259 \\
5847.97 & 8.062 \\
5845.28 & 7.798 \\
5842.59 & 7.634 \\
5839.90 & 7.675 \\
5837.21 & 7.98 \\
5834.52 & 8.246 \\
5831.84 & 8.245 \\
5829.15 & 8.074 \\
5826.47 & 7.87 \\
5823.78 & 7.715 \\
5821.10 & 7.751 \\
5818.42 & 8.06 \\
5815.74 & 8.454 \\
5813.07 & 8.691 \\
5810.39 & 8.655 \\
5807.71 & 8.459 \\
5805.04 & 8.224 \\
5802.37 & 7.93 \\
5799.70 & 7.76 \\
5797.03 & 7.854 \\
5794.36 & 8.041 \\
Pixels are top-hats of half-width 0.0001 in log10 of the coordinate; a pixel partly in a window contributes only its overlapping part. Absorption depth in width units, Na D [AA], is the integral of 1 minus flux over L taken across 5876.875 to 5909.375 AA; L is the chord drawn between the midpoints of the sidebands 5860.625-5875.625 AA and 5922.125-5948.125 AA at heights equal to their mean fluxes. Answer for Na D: 5.4 AA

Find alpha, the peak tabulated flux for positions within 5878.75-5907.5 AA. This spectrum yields 7.381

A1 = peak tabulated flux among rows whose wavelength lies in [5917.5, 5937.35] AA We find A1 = 8.155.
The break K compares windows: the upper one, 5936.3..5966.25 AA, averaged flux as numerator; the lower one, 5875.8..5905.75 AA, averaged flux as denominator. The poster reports 1.2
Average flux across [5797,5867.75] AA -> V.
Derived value 8.06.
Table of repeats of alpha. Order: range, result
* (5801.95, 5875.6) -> 8.691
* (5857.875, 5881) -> 8.074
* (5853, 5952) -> 8.369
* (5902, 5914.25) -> 7.851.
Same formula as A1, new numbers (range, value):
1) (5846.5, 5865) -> 8.259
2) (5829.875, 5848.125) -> 8.246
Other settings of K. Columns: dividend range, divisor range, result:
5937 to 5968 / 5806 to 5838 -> 0.96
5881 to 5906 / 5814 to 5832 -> 0.80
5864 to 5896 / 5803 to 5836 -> 0.84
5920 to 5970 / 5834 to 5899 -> 1.07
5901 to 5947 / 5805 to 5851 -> 0.96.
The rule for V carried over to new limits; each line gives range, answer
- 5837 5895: 7.41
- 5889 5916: 6.92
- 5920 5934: 7.84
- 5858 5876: 7.89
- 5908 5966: 7.86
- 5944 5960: 7.91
